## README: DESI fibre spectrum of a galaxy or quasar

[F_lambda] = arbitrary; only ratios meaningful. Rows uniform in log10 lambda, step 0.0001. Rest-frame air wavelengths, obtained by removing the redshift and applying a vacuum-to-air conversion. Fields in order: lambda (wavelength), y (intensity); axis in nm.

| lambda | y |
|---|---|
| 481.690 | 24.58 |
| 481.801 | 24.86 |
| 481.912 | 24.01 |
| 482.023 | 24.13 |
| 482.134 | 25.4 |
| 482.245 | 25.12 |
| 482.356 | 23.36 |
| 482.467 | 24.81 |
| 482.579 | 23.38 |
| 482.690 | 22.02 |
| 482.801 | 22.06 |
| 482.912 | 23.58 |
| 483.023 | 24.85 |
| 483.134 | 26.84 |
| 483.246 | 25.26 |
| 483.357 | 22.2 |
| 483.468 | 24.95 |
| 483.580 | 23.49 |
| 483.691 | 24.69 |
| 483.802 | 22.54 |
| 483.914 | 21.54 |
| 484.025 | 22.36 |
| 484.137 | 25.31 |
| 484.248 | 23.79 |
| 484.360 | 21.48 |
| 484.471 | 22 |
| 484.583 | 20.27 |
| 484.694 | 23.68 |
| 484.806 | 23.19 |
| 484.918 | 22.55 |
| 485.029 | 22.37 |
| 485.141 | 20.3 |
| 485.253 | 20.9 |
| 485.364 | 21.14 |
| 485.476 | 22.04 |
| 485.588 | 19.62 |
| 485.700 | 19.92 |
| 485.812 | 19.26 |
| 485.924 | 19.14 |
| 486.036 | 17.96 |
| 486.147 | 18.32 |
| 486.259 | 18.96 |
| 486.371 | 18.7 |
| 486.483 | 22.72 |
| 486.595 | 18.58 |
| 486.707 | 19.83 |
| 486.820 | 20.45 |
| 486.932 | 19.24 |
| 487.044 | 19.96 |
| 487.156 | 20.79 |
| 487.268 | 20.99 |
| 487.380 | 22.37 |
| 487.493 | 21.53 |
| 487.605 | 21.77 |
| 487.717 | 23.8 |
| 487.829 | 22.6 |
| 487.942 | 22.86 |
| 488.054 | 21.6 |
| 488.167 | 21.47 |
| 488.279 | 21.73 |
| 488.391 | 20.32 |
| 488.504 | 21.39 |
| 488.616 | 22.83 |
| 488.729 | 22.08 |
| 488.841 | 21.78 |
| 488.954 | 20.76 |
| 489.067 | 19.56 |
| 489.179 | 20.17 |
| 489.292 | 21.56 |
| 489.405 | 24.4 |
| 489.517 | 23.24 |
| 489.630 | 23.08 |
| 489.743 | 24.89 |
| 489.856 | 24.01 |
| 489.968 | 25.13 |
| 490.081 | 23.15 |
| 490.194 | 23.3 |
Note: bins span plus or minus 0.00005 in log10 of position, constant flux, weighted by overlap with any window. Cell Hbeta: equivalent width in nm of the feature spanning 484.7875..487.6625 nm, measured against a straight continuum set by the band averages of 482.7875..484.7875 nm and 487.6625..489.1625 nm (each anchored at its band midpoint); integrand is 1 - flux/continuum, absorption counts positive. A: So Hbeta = 0.26 nm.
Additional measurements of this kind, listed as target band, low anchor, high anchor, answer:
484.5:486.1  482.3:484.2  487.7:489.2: 0.141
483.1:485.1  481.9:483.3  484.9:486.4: -0.092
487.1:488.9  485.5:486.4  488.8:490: -0.062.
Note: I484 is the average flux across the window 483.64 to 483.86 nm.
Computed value 23.6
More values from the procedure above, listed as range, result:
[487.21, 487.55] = 21.6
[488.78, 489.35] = 20.8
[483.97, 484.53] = 23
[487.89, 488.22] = 22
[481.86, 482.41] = 24.4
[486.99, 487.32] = 20.6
